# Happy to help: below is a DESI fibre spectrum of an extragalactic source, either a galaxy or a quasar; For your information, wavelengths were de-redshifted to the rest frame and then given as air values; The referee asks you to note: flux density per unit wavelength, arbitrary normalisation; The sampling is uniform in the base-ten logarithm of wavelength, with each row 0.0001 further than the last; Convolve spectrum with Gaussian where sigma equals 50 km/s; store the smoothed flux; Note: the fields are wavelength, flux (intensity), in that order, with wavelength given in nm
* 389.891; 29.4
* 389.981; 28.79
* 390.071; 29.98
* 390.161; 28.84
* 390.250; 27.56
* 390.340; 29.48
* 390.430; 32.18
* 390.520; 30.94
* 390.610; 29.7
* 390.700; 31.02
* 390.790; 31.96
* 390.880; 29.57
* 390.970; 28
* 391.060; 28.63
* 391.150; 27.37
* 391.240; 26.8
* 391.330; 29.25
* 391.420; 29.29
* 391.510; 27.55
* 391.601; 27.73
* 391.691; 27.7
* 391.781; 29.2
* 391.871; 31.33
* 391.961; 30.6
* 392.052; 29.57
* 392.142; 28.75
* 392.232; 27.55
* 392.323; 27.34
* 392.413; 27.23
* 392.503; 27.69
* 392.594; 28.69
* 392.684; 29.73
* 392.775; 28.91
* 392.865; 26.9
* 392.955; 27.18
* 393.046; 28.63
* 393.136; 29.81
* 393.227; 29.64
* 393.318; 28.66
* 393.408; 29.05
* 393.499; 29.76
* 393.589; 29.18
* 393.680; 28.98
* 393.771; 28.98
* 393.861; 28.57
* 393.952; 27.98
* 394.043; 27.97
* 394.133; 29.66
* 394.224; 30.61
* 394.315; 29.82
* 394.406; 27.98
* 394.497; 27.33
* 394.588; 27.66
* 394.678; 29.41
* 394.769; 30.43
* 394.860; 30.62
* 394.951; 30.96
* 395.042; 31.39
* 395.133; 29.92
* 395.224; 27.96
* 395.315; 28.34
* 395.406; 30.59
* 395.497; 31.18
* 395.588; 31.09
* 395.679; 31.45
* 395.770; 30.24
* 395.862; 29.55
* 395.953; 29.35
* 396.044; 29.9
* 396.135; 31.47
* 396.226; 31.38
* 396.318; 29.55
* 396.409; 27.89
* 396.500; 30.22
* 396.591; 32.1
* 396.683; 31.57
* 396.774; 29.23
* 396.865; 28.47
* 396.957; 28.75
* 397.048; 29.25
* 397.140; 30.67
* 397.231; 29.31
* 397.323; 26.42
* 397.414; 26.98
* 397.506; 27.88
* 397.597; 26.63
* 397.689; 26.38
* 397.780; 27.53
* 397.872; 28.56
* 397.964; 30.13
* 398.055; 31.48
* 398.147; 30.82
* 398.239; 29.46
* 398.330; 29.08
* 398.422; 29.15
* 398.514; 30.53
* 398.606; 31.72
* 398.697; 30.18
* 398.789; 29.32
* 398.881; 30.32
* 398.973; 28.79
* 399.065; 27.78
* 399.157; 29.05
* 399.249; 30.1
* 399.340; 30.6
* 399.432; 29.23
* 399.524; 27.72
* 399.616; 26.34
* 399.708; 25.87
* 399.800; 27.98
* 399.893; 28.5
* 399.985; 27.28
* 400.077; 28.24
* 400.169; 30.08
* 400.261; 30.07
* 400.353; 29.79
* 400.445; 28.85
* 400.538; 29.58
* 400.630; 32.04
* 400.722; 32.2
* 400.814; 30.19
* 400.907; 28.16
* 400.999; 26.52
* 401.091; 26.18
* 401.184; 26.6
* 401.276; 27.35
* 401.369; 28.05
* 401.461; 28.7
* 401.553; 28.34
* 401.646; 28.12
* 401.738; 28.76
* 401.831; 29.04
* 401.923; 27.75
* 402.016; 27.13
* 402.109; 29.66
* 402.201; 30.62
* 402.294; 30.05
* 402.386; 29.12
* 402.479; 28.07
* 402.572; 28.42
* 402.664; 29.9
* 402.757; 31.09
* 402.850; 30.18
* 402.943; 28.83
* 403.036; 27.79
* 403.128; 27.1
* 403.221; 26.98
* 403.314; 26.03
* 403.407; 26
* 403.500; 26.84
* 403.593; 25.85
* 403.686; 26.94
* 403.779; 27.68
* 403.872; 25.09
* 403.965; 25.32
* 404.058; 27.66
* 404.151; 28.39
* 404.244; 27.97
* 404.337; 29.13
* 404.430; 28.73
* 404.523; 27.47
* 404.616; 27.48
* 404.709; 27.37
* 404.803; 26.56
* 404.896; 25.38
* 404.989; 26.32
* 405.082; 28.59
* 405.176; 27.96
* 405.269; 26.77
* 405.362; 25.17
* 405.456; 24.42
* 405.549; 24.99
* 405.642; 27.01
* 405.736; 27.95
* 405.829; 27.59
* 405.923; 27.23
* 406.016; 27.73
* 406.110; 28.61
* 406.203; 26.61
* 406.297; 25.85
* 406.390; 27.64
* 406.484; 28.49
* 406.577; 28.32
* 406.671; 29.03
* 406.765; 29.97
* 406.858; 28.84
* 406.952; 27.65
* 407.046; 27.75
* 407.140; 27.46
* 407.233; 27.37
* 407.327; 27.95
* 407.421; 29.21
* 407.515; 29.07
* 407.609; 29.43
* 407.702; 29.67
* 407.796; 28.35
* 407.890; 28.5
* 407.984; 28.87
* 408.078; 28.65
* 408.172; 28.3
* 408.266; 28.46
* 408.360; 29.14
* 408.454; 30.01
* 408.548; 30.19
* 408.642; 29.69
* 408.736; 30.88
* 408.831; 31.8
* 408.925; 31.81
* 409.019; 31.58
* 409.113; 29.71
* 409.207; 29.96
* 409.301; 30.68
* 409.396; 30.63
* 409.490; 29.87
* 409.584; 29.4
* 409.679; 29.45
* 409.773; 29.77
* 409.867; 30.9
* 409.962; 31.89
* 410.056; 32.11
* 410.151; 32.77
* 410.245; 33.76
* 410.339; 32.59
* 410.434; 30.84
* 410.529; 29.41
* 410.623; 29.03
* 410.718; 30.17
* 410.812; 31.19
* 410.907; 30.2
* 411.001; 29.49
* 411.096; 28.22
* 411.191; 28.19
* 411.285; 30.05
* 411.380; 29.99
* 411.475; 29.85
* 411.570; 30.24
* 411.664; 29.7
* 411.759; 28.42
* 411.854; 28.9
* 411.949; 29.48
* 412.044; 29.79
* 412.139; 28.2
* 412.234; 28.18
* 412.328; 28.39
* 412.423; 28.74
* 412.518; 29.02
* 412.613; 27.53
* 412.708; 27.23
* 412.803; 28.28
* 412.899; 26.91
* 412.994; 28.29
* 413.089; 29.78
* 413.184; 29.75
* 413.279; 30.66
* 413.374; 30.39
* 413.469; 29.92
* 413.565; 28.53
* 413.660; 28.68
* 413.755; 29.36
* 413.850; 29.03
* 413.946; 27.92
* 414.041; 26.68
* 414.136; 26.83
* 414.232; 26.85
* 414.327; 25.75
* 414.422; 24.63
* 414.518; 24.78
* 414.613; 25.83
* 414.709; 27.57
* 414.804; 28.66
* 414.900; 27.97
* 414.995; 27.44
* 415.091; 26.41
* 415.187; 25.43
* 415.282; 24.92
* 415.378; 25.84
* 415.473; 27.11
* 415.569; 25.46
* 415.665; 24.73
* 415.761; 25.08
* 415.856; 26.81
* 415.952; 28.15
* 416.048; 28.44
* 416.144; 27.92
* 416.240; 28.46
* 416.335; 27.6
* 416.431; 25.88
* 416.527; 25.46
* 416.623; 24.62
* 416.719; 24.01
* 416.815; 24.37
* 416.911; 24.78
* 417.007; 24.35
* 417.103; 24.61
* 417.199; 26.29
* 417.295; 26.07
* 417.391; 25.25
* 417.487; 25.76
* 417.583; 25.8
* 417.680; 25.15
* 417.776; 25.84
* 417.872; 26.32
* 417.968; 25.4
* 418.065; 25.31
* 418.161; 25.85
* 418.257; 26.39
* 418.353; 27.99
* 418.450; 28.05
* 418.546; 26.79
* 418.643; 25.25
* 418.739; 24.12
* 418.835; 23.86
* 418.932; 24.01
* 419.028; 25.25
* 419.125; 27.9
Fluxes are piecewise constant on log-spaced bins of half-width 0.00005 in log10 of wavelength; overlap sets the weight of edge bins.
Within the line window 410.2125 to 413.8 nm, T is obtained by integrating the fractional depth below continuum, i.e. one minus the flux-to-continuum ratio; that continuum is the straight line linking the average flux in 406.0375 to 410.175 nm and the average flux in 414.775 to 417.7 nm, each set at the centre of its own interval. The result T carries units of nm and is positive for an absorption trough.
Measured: -0.21 nm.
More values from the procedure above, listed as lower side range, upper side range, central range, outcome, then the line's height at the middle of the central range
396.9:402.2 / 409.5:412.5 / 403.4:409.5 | 0.28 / 29.5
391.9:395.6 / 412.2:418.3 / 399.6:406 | 0.05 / 28.1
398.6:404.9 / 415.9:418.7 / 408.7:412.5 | -0.43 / 27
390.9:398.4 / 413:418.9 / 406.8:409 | -0.13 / 27.6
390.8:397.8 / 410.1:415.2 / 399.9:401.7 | 0.01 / 29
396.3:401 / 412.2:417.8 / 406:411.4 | -0.34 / 27.8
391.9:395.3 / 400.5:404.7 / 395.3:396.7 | -0.08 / 28.8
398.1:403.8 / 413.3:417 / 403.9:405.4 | 0.05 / 28.2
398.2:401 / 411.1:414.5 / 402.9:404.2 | 0.10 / 29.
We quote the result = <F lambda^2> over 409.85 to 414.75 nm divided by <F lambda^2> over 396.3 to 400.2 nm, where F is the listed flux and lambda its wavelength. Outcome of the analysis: 1.1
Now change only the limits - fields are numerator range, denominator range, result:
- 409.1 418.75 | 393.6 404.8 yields 1.04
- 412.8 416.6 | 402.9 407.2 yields 1.05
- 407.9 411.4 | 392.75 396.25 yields 1.11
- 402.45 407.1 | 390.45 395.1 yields 1.01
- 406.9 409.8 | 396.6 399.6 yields 1.06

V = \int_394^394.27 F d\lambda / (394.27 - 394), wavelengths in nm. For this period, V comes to 29.5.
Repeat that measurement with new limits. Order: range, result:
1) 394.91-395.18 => 30.7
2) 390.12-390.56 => 29.8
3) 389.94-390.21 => 29.2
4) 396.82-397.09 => 28.8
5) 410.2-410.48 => 32.4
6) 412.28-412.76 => 28.2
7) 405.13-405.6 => 25.9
